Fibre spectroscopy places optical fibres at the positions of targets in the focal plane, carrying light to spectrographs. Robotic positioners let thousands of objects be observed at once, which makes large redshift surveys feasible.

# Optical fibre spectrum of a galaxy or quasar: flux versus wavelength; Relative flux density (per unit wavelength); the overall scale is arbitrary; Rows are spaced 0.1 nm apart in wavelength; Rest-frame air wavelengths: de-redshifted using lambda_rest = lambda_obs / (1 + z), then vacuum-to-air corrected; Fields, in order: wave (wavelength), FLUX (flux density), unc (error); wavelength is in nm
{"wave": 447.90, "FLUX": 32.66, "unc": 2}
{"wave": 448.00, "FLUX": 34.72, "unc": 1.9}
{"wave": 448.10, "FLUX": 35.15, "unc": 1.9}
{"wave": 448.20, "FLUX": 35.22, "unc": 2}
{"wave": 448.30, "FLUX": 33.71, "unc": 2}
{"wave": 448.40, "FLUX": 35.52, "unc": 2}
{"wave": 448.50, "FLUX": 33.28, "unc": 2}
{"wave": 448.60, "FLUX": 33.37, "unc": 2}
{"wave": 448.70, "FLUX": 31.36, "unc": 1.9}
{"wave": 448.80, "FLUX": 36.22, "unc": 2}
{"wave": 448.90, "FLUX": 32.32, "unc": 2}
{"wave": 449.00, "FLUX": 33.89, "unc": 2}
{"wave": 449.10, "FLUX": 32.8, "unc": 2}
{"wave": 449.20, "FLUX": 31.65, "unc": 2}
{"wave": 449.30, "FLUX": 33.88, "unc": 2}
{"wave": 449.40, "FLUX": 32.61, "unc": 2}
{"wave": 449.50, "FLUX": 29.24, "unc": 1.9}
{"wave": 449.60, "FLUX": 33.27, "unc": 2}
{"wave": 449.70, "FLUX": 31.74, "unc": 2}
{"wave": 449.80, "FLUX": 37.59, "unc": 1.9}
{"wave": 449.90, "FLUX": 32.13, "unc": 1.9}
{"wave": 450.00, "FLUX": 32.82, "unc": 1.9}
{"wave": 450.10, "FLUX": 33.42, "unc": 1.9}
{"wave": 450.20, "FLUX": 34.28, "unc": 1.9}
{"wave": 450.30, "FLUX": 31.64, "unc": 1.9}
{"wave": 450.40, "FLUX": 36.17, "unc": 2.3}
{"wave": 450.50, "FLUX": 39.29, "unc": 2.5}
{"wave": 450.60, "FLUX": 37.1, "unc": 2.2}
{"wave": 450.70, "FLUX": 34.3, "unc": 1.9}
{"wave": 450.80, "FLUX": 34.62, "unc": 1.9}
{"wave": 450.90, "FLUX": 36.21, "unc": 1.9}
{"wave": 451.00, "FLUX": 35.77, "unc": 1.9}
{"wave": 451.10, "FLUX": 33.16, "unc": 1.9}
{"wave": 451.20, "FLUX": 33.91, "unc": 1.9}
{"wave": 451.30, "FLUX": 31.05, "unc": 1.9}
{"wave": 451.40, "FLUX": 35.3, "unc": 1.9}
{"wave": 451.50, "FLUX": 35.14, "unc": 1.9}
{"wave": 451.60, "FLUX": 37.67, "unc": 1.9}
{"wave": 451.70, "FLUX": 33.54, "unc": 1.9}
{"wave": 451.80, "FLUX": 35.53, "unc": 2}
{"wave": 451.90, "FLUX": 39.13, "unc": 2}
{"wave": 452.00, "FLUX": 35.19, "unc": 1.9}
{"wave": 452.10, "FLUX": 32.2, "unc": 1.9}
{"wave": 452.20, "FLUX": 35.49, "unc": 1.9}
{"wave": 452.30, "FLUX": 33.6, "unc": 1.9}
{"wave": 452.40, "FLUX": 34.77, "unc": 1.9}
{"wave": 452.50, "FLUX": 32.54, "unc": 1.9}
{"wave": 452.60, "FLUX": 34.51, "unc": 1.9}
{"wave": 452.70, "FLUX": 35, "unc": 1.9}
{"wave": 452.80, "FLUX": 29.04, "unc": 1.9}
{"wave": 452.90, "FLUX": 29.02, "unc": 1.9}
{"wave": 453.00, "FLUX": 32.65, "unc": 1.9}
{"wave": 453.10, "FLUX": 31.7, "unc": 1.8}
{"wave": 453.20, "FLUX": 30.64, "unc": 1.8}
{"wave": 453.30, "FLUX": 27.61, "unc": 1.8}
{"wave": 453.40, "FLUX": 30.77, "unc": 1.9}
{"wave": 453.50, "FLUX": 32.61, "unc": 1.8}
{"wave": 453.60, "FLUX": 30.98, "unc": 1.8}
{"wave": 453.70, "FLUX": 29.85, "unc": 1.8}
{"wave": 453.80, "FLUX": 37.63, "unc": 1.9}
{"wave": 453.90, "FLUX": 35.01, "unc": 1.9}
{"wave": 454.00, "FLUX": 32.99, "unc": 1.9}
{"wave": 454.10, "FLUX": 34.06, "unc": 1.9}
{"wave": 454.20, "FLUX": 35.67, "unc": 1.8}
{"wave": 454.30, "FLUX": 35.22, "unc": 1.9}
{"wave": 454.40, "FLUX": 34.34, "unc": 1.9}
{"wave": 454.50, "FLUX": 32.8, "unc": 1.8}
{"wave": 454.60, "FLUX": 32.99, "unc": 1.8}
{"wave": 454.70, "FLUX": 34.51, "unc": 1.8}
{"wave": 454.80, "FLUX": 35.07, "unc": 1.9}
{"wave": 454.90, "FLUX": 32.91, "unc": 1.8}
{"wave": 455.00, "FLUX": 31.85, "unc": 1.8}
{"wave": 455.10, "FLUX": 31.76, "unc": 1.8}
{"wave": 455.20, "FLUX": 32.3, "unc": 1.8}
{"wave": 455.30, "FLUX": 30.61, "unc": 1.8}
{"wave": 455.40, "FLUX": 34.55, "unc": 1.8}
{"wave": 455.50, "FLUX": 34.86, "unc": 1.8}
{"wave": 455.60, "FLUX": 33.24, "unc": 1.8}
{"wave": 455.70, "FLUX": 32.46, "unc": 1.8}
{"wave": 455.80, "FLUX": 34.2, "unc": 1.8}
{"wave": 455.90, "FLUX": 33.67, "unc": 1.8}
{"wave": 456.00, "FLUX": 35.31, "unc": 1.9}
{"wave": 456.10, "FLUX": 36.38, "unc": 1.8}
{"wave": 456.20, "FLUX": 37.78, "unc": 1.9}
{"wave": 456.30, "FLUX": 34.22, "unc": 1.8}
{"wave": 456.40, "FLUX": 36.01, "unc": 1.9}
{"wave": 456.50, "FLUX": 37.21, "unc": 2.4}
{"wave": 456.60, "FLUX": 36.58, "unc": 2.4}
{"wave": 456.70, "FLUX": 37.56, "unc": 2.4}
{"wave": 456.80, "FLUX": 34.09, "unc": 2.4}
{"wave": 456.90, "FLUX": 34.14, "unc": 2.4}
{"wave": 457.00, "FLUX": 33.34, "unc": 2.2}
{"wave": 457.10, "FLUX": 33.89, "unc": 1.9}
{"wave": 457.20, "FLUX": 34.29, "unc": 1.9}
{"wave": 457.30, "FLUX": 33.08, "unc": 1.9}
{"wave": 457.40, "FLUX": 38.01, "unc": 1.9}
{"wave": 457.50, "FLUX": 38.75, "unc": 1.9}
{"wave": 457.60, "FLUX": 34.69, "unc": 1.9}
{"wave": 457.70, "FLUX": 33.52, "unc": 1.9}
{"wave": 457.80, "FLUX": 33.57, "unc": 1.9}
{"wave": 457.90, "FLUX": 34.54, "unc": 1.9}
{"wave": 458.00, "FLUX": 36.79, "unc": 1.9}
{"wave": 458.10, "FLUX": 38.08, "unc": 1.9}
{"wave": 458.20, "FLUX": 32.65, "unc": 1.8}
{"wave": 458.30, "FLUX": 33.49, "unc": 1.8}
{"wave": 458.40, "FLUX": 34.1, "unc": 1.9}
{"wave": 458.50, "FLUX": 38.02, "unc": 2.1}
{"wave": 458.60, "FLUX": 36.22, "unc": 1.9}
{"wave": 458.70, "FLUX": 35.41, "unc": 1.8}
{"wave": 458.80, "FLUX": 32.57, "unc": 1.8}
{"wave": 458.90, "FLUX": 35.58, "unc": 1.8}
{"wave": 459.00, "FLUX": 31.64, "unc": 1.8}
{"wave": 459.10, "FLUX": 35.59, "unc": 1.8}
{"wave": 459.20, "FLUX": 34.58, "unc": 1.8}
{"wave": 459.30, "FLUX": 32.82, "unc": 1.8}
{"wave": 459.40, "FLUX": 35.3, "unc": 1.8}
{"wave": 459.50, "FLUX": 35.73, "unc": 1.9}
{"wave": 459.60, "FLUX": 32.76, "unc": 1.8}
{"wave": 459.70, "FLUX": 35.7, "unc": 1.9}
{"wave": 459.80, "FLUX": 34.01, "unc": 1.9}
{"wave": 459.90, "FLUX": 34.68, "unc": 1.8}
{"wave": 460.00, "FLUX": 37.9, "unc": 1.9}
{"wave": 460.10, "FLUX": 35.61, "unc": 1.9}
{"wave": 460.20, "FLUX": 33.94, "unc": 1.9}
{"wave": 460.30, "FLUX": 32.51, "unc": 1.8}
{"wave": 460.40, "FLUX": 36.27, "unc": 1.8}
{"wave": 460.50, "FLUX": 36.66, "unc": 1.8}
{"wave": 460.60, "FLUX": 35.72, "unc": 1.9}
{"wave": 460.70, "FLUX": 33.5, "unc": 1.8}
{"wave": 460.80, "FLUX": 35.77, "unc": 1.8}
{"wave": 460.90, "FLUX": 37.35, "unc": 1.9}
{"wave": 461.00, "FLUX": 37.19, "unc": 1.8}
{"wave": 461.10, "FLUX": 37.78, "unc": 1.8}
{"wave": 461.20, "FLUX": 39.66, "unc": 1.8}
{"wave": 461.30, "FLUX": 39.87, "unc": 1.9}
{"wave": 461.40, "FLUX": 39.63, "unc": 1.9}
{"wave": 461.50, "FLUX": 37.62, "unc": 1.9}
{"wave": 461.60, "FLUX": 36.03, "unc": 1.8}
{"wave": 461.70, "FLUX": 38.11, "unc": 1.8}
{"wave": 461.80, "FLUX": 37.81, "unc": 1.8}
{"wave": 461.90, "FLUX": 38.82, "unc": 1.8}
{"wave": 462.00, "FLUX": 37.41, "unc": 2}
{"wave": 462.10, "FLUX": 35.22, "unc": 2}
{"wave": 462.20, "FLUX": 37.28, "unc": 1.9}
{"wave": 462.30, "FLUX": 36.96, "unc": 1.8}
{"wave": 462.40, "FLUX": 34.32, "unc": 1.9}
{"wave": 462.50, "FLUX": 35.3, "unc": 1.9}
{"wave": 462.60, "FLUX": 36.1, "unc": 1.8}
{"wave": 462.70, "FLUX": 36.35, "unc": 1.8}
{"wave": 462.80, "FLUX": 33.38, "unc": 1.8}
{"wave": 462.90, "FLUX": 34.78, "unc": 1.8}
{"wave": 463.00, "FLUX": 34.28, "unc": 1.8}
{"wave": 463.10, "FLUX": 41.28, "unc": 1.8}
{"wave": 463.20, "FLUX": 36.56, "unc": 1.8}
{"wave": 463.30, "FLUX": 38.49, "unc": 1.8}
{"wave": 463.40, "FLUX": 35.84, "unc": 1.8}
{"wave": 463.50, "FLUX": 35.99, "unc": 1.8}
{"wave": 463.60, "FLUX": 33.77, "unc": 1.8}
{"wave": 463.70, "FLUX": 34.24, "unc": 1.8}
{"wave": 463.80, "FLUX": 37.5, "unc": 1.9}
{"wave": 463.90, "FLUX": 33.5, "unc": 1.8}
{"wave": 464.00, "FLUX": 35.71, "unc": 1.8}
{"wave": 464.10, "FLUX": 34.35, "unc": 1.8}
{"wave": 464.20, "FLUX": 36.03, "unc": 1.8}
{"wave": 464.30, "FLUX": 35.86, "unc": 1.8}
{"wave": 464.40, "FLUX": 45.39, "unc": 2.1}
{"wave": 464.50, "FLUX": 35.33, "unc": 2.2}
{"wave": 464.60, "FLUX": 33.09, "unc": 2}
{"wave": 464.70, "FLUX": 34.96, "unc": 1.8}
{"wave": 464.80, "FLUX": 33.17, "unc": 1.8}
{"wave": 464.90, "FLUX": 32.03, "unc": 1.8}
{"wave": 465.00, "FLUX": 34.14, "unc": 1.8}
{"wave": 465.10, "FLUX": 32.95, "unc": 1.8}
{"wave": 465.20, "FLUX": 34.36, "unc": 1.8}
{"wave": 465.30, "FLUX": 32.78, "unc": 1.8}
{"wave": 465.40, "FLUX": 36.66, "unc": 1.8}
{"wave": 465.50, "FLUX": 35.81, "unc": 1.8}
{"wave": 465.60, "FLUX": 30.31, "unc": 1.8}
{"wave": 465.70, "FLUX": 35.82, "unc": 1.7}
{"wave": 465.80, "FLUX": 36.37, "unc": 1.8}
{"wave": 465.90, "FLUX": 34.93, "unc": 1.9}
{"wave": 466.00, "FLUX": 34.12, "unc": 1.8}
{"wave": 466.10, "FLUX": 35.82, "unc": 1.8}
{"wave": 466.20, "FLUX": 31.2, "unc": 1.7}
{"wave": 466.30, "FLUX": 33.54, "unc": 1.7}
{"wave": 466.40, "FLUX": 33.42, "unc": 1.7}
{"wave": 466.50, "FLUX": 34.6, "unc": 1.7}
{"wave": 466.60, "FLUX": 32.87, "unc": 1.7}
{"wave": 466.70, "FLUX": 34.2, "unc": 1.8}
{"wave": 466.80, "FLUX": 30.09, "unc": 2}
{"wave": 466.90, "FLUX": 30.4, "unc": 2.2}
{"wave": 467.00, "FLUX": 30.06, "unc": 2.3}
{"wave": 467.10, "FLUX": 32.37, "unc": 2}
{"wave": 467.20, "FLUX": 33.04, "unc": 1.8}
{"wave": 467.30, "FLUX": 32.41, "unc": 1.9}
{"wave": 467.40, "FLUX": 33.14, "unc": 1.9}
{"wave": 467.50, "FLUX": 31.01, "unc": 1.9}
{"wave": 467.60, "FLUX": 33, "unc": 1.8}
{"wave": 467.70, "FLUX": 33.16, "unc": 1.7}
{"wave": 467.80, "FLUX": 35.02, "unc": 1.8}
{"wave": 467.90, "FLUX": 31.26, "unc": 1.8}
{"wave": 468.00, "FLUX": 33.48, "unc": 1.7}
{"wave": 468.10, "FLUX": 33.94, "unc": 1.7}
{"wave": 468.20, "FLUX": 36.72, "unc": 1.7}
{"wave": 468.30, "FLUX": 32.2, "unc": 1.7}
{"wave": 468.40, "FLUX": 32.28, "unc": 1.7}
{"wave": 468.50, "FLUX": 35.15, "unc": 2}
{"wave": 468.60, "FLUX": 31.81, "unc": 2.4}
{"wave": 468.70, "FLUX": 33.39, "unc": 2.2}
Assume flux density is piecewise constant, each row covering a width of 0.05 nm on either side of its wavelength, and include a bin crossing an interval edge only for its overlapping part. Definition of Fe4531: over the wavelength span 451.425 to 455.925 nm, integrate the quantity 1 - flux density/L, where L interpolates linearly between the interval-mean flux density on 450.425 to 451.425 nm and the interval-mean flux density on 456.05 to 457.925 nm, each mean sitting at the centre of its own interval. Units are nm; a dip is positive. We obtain 0.234 nm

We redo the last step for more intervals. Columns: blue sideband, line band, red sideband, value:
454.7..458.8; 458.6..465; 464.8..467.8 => -0.36 nm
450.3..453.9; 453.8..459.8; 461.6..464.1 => 0.04 nm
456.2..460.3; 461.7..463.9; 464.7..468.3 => -0.14 nm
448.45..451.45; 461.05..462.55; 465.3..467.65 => -0.18 nm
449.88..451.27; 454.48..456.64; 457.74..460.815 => 0.04 nm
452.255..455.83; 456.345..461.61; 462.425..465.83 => -0.22 nm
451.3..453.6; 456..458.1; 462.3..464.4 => -0.07 nm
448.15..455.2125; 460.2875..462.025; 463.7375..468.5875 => -0.17 nm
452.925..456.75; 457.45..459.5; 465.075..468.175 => -0.08 nm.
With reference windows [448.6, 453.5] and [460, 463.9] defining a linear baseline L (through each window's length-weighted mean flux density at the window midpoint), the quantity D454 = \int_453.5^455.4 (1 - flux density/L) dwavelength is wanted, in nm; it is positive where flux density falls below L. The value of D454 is 0.06 nm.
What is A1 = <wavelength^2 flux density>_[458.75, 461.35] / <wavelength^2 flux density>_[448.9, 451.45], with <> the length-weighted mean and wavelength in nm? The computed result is 1.09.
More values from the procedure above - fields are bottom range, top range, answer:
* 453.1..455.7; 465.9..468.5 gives 1.06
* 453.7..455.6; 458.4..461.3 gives 1.08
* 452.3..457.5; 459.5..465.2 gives 1.10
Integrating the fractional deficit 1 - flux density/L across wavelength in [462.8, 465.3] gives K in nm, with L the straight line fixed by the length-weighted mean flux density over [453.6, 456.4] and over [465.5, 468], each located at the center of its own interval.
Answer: -0.165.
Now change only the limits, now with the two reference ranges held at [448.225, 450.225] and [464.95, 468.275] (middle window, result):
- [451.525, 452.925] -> -0.04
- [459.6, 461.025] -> -0.09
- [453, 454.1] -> 0.04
